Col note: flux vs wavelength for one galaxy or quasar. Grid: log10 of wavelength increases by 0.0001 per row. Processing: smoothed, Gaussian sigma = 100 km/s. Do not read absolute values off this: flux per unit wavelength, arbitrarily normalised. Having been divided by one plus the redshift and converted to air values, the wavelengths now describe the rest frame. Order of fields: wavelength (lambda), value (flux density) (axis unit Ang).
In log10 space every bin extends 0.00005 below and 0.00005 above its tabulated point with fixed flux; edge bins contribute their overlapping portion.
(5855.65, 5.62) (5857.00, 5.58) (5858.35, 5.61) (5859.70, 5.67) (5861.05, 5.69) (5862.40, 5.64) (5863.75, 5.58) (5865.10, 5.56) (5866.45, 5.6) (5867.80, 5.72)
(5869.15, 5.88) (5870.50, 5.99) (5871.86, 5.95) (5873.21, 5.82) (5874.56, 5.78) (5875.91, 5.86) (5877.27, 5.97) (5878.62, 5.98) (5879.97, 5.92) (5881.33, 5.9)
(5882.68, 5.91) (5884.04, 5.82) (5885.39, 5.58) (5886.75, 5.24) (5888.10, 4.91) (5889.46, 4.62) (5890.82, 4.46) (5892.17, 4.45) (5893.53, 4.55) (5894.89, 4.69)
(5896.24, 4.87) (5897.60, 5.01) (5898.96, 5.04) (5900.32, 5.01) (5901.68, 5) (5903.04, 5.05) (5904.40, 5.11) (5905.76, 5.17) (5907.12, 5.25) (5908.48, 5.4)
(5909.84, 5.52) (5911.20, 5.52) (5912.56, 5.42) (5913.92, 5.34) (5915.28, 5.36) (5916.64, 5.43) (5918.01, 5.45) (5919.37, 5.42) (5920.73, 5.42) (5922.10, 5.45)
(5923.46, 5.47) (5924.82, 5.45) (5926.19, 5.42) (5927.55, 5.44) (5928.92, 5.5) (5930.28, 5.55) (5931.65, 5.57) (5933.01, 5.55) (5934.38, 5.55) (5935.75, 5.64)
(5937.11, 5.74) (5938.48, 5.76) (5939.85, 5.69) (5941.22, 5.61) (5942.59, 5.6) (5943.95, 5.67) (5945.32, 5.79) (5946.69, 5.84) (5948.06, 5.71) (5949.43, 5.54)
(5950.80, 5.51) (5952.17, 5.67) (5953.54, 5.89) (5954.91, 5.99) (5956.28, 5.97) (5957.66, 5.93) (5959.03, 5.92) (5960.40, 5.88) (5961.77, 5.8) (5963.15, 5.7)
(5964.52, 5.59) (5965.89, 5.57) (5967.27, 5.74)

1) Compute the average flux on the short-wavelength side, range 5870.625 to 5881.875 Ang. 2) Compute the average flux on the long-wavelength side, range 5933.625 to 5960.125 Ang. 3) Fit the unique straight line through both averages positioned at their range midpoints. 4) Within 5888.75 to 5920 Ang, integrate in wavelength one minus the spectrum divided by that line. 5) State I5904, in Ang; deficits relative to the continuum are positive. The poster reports 4.0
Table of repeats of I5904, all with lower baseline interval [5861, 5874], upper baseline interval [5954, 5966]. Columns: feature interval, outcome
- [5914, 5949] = 1.5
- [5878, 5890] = 0.4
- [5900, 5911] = 1.1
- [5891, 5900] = 1.6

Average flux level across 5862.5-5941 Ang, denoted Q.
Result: 5.43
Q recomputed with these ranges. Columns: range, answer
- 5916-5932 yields 5.46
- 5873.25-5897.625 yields 5.33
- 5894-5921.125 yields 5.22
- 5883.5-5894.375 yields 4.94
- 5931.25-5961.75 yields 5.73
